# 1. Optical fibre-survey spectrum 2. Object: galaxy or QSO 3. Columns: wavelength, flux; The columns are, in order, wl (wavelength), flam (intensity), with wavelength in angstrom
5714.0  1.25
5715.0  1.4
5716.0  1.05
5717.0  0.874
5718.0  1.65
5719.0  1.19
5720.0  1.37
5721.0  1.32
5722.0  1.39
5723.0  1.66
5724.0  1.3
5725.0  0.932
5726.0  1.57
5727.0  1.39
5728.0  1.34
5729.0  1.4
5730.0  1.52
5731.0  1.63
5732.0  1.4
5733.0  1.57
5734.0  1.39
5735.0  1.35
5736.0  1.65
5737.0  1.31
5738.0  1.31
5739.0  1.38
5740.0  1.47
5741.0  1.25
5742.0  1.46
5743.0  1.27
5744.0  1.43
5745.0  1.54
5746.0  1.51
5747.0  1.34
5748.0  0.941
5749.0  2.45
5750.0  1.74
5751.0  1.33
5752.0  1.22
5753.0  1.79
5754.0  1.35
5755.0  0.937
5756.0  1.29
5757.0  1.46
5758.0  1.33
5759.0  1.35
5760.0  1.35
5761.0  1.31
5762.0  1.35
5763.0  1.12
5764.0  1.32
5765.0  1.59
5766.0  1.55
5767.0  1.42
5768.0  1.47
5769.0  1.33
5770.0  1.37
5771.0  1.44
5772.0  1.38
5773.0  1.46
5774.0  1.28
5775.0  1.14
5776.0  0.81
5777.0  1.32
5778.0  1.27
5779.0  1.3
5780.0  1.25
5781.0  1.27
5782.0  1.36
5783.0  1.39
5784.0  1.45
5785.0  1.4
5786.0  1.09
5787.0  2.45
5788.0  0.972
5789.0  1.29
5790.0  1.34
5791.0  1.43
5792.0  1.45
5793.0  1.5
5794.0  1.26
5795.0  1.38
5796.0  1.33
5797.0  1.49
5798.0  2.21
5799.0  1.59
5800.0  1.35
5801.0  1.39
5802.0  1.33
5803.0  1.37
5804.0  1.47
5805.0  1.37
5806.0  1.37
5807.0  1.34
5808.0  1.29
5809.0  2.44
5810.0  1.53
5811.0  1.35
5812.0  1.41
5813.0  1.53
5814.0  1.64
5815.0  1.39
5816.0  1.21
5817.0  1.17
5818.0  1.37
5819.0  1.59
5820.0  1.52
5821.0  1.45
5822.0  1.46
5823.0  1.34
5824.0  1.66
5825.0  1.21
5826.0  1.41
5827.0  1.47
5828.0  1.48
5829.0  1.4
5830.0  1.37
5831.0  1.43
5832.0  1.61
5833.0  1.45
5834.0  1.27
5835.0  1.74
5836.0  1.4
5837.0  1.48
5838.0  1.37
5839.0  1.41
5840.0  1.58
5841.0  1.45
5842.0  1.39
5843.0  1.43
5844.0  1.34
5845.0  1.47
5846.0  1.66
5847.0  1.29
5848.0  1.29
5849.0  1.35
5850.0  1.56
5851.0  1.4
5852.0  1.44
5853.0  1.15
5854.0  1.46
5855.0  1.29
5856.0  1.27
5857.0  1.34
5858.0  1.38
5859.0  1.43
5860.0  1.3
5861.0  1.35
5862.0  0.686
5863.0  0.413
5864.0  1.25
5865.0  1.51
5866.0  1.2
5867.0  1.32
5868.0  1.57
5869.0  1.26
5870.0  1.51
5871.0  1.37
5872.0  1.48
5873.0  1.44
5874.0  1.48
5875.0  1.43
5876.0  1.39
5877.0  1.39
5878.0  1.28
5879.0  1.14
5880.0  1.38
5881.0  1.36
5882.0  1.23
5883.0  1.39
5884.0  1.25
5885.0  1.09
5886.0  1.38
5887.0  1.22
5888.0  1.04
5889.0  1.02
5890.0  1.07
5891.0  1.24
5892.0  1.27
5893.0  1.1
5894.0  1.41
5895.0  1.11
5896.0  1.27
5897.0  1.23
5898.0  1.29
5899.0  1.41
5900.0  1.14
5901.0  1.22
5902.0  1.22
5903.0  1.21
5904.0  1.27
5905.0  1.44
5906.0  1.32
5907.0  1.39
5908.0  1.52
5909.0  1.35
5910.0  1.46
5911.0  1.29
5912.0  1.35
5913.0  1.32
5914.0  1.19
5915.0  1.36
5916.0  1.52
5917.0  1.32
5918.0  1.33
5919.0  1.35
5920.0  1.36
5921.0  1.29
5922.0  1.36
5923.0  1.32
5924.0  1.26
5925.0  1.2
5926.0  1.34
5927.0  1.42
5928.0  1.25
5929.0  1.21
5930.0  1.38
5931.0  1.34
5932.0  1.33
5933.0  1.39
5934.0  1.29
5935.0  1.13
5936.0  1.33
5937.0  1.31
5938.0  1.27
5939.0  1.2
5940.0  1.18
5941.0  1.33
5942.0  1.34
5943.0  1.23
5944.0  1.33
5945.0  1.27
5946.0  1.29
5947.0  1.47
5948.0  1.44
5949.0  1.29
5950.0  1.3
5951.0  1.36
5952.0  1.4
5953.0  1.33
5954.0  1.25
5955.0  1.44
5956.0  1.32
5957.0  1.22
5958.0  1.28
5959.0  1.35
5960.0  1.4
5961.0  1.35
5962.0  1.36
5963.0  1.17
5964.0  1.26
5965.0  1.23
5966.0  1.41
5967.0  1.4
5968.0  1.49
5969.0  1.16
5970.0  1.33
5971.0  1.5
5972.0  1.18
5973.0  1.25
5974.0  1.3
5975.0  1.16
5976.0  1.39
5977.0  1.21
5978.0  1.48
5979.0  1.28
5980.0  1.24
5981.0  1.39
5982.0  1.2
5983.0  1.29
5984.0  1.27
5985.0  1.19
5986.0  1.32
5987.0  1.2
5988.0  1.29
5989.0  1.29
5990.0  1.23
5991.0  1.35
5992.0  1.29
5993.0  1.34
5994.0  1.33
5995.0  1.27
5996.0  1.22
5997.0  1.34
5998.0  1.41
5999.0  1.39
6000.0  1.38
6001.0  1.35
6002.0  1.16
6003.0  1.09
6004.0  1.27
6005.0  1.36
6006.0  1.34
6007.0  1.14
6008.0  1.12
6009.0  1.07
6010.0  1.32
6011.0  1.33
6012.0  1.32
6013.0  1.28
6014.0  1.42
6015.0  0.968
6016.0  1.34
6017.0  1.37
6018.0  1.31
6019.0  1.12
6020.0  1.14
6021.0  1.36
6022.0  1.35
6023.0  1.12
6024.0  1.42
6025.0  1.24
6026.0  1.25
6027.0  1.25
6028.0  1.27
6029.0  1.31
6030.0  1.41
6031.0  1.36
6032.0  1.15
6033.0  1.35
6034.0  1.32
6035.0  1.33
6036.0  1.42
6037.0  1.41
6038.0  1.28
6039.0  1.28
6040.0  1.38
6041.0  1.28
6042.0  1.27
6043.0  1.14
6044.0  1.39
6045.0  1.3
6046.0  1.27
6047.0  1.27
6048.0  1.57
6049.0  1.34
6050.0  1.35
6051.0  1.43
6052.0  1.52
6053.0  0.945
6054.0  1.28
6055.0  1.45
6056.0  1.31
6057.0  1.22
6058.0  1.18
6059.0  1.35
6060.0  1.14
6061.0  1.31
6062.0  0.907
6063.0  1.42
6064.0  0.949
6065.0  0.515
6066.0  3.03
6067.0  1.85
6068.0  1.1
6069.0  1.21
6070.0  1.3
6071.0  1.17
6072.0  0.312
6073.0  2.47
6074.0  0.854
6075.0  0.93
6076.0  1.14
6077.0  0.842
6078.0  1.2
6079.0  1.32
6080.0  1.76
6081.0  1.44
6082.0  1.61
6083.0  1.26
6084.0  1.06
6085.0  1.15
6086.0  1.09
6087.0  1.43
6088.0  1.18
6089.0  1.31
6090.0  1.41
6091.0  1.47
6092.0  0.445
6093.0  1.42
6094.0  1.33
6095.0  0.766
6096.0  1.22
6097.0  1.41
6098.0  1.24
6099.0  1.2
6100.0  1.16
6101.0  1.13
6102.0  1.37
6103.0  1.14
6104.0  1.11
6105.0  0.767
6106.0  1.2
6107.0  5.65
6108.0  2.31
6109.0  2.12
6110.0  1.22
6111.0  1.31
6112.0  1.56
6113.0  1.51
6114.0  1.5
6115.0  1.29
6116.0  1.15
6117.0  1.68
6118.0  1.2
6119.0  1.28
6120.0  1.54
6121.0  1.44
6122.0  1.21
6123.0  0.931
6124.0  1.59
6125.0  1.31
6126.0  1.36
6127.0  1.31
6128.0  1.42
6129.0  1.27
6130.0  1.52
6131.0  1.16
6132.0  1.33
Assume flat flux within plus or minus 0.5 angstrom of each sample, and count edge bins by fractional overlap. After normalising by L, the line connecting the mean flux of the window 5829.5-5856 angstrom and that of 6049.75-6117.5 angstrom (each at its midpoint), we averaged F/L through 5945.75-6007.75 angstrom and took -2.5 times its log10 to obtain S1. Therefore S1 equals 0.07 mag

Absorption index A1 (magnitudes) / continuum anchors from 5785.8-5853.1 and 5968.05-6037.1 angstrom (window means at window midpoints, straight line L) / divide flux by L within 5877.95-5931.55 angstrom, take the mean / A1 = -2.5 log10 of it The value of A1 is 0.07 mag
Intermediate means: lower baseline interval 1.45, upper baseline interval 1.28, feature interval 1.29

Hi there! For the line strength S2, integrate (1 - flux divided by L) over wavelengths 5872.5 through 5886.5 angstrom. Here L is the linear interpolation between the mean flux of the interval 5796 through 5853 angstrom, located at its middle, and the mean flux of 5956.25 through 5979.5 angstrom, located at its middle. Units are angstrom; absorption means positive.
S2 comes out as 0.70 angstrom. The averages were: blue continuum 1.46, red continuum 1.31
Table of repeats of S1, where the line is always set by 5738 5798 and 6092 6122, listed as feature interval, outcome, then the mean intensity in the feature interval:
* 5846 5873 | 0.08 mag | 1.31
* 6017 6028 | 0.15 mag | 1.26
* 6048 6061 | 0.12 mag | 1.3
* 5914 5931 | 0.08 mag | 1.33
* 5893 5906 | 0.13 mag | 1.26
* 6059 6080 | 0.16 mag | 1.26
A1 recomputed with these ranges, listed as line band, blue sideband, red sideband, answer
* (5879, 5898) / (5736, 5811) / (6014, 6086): 0.11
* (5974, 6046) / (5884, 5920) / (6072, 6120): 0.04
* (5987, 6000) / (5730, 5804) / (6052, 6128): 0.05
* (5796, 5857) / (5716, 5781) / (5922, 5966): -0.08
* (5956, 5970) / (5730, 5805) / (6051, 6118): 0.05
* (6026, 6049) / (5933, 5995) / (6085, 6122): 0.04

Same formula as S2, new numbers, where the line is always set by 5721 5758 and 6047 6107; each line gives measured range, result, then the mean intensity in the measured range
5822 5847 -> -1.1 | 1.45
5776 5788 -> 0.3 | 1.37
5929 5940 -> 0.5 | 1.29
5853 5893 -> 2.8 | 1.28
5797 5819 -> -1.4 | 1.48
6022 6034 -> 0.2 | 1.29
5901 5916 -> 0.2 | 1.34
